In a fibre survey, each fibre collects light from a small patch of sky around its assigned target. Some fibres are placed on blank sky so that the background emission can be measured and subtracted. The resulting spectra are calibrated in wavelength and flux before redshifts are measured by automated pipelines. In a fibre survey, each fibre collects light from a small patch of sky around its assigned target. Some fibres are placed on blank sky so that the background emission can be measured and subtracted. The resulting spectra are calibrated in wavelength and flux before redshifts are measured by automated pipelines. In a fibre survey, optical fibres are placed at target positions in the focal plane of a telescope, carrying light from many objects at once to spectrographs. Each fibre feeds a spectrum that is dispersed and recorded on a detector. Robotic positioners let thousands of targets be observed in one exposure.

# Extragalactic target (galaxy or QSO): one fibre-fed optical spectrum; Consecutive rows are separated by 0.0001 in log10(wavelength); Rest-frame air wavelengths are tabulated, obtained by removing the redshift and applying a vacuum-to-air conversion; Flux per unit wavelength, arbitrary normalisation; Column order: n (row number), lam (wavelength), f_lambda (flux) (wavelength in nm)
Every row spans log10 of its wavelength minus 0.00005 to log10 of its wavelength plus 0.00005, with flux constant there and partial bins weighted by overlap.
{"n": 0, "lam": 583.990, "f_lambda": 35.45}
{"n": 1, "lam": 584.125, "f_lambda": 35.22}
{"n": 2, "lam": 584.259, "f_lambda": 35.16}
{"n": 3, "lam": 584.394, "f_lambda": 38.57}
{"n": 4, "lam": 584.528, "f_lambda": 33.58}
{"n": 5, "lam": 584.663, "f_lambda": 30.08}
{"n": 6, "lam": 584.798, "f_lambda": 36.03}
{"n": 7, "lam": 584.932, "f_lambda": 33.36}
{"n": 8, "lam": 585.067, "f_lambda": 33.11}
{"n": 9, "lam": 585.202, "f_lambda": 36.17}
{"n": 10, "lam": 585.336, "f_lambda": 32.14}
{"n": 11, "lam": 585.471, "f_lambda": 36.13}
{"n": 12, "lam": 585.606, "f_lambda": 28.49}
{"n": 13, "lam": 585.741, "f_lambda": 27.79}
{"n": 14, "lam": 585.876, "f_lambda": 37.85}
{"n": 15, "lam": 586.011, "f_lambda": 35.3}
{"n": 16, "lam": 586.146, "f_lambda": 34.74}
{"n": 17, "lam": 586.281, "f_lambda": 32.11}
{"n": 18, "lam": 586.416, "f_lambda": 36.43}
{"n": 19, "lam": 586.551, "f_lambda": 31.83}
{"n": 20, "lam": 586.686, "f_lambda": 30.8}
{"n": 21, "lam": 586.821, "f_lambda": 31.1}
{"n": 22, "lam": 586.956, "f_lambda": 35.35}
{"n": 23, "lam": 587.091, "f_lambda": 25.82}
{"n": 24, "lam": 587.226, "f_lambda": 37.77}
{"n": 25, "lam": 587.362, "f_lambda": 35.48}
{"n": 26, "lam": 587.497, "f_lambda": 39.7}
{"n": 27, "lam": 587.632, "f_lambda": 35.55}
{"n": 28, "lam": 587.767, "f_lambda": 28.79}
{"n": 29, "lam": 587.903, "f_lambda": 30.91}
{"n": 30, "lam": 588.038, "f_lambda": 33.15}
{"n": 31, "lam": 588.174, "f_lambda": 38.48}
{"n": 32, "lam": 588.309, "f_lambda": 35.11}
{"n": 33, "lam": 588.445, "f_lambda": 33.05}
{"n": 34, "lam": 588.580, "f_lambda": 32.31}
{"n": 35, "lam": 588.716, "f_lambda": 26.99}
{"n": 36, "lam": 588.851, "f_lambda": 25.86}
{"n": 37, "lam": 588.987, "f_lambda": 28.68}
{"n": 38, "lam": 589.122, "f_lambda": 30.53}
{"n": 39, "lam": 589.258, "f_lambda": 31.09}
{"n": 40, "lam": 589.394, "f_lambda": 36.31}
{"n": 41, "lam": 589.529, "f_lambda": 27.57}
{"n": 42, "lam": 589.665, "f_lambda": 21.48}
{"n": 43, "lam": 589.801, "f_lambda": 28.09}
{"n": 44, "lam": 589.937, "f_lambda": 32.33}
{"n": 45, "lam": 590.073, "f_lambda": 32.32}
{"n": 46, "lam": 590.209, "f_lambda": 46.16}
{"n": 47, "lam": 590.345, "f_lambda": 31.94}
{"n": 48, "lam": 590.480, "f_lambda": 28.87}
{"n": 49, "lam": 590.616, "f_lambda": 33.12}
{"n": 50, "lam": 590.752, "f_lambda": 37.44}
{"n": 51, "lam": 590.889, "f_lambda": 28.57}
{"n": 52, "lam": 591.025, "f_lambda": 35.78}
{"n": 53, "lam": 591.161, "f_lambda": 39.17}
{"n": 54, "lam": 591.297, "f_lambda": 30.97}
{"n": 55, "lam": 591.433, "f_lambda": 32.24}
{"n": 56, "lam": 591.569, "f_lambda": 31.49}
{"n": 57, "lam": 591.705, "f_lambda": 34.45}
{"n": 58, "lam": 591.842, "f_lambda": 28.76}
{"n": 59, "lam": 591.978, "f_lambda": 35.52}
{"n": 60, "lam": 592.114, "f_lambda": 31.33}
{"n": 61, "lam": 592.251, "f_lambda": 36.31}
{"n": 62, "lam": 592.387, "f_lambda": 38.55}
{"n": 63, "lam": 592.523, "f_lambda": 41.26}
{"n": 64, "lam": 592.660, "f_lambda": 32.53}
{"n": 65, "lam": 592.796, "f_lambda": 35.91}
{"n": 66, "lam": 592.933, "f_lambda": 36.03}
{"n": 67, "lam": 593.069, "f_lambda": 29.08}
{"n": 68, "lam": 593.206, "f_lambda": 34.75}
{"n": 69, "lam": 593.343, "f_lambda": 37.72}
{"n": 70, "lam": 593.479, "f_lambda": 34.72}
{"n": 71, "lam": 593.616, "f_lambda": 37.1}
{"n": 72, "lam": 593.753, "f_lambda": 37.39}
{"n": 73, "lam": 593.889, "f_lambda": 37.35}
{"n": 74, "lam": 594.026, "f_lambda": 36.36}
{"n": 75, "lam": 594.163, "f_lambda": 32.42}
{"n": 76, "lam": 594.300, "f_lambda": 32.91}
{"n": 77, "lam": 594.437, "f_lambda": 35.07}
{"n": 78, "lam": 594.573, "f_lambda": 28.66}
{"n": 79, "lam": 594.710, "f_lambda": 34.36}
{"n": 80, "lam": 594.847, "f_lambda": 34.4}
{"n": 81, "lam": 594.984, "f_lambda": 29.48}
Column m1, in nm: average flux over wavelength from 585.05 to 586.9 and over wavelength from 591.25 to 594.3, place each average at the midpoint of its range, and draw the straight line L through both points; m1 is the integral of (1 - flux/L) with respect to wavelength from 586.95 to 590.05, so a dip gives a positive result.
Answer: 0.18 nm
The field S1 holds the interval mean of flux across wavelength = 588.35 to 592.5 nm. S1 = 32.4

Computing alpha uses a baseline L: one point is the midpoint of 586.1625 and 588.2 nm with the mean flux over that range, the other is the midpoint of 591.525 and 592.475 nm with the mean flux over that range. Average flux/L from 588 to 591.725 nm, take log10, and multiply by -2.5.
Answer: 0.050 mag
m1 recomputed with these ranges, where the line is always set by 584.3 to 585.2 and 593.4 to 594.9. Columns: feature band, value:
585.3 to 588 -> 0.09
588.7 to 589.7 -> 0.16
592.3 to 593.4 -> -0.04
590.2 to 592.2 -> 0.07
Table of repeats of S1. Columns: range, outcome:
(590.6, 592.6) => 34.3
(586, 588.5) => 33.7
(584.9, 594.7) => 33.3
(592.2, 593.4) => 35.8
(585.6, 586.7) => 33.1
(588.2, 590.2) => 30.8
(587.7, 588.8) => 32.2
